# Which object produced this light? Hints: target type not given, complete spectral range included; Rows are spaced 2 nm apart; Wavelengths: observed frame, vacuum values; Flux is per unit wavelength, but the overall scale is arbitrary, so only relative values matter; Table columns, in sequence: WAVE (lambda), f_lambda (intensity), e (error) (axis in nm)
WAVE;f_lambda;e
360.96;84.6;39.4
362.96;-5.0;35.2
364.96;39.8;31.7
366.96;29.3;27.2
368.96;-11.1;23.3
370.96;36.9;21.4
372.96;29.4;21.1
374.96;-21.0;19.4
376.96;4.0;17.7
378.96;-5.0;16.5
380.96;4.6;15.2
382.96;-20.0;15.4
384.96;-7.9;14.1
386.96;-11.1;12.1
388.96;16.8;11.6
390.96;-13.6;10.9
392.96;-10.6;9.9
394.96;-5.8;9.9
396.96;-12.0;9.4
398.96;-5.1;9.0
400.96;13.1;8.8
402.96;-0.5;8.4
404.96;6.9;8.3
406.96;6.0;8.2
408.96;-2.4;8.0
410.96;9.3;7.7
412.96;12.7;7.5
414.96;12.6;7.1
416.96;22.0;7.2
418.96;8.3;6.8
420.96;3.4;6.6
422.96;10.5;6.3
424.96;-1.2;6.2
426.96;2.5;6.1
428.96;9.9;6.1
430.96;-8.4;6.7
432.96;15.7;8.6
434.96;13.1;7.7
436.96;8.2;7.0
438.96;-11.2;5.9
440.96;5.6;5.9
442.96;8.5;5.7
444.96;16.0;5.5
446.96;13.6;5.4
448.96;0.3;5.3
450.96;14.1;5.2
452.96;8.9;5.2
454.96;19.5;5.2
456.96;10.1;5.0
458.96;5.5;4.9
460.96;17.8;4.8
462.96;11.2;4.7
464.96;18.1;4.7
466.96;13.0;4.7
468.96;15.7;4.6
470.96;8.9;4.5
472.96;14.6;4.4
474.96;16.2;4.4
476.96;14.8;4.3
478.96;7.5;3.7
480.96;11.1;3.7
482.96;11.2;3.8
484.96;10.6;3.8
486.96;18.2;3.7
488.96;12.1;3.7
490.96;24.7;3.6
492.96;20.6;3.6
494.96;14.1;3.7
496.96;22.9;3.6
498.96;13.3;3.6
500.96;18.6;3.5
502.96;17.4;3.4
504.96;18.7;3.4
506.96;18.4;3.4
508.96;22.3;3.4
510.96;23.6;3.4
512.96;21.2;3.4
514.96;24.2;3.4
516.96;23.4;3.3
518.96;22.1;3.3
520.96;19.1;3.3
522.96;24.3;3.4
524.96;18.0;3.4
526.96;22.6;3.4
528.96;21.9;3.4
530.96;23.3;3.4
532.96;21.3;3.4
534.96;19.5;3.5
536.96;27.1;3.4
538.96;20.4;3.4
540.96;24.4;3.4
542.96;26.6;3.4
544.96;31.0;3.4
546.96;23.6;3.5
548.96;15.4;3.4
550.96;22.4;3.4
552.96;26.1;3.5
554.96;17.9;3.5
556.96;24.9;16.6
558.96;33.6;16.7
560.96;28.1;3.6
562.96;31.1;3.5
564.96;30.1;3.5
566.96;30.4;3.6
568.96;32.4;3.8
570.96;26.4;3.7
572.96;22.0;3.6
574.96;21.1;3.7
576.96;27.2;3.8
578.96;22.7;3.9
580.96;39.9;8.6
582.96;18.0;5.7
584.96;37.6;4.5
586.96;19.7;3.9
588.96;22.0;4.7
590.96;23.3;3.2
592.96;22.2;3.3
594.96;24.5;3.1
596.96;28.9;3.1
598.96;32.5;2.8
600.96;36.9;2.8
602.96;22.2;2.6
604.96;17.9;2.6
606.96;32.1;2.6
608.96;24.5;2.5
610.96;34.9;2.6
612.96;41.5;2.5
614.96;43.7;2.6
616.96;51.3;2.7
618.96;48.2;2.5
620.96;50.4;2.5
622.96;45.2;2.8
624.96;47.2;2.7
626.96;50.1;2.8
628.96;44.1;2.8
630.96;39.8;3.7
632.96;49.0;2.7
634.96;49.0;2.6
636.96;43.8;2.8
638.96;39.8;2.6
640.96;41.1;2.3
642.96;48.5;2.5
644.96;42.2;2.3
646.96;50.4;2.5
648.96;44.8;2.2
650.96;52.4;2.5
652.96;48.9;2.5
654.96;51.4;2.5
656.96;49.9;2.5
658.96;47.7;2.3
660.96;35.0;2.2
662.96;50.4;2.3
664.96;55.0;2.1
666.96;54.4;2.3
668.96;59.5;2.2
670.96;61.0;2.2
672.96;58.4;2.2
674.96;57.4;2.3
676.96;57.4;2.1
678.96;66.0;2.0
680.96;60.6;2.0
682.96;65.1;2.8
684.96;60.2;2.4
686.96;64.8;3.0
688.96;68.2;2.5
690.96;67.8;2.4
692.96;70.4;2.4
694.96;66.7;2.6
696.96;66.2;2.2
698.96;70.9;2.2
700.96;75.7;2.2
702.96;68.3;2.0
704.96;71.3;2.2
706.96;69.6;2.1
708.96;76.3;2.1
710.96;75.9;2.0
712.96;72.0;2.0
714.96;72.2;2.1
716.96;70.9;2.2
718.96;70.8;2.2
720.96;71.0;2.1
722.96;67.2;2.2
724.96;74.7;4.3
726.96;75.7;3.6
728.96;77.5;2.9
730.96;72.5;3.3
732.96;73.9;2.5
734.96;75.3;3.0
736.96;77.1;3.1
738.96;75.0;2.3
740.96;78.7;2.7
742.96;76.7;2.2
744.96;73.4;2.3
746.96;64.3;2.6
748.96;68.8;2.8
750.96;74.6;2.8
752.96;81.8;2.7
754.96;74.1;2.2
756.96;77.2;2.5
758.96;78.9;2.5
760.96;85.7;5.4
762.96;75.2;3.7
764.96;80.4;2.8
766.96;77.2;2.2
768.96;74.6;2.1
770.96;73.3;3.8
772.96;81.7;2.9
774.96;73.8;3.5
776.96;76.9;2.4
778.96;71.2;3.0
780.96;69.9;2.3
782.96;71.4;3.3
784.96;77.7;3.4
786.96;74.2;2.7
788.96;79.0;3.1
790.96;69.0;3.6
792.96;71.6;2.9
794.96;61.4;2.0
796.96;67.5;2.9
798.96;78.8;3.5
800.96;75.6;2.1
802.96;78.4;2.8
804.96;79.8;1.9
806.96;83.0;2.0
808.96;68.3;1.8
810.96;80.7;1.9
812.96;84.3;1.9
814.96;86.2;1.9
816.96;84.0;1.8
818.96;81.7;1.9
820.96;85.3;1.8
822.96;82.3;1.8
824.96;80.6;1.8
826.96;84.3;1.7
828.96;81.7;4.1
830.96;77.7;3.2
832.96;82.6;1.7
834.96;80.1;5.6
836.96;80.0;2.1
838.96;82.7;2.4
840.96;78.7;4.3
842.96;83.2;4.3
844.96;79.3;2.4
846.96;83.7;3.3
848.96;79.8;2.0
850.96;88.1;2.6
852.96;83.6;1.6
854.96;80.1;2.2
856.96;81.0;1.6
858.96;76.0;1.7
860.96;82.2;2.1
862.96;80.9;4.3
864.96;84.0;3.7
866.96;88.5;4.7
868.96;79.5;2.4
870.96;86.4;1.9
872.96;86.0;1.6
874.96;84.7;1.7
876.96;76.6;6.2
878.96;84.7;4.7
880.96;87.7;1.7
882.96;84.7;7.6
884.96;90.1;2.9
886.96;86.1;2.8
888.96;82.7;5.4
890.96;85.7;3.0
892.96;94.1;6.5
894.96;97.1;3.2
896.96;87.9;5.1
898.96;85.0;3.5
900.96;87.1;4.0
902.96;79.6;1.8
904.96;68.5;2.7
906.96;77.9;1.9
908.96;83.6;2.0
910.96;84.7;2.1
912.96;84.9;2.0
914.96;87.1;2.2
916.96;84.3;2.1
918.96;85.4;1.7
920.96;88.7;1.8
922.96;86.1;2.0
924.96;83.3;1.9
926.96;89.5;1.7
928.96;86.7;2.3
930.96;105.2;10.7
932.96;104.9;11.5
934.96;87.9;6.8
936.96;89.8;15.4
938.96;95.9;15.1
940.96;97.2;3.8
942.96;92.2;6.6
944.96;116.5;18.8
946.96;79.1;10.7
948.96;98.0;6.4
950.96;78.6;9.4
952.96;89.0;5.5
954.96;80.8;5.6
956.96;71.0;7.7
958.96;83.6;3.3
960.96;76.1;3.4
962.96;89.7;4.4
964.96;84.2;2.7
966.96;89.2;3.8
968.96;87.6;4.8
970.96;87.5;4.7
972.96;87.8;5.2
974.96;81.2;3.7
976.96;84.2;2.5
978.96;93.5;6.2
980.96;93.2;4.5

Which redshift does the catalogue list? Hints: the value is 0.536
